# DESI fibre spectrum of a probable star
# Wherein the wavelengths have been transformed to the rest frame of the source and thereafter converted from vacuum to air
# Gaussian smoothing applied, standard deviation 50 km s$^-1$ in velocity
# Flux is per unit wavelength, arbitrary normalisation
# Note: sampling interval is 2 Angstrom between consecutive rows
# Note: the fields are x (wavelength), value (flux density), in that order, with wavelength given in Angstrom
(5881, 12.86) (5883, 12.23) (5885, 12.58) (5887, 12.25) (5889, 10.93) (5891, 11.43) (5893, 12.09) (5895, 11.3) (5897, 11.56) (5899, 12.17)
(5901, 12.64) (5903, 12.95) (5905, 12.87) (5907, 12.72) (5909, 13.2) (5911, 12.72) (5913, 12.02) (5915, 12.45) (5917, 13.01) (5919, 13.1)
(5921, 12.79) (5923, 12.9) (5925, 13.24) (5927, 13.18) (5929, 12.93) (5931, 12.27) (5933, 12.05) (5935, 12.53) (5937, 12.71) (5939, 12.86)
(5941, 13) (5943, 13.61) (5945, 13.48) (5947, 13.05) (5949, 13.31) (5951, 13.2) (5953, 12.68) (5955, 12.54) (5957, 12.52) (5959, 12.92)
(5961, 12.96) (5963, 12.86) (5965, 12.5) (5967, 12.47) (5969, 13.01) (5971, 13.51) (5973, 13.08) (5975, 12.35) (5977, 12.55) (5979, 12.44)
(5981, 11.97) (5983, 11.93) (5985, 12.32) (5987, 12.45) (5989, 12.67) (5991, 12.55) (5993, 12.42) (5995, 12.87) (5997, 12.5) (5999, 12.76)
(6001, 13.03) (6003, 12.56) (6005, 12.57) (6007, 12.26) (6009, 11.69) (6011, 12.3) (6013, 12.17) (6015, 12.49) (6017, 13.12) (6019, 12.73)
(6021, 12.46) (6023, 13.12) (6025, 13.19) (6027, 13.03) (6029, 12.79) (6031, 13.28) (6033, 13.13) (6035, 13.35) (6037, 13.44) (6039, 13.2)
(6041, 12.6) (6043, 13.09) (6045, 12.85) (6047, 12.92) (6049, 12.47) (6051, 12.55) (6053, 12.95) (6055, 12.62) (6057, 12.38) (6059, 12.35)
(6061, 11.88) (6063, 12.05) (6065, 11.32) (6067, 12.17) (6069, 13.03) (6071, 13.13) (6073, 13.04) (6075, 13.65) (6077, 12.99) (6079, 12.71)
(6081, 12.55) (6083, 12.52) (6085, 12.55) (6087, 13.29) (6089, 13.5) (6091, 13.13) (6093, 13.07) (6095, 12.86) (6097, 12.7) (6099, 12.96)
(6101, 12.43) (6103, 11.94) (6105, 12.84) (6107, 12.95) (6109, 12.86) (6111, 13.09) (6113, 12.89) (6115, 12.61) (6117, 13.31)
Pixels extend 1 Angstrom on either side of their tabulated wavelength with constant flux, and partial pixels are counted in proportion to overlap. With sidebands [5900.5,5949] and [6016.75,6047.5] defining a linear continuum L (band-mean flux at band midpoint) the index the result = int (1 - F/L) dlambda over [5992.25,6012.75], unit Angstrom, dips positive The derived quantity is 0.8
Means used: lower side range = 12.9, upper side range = 13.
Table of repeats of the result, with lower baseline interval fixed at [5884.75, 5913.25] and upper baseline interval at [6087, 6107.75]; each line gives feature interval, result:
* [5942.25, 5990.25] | -1.2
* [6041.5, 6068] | 0.6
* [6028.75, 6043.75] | -0.5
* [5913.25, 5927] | -0.7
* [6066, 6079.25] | -0.2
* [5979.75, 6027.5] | 0.1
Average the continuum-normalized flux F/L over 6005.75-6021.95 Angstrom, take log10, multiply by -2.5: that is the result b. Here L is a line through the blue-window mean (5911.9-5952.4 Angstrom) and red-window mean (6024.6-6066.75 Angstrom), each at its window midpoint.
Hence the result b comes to 0.03 mag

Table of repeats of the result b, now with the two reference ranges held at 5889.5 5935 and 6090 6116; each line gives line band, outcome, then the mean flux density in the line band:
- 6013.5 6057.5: -0.017 mag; 12.9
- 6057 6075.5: 0.023 mag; 12.5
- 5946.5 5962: -0.027 mag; 12.9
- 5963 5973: -0.025 mag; 12.9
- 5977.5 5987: 0.035 mag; 12.2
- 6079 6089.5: -0.006 mag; 12.8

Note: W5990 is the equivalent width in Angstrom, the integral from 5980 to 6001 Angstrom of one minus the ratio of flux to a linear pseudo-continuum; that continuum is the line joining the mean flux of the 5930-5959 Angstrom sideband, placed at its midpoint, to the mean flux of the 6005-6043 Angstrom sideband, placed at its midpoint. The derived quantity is 0.6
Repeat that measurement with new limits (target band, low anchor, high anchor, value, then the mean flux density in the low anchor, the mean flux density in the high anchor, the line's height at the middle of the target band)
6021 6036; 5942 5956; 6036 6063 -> -0.4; 13.1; 12.7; 12.8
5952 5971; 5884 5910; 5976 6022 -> -0.6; 12.2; 12.5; 12.4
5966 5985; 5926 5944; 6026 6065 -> 0.3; 12.8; 12.7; 12.8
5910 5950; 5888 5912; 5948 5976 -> -1.1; 12.2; 12.9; 12.5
